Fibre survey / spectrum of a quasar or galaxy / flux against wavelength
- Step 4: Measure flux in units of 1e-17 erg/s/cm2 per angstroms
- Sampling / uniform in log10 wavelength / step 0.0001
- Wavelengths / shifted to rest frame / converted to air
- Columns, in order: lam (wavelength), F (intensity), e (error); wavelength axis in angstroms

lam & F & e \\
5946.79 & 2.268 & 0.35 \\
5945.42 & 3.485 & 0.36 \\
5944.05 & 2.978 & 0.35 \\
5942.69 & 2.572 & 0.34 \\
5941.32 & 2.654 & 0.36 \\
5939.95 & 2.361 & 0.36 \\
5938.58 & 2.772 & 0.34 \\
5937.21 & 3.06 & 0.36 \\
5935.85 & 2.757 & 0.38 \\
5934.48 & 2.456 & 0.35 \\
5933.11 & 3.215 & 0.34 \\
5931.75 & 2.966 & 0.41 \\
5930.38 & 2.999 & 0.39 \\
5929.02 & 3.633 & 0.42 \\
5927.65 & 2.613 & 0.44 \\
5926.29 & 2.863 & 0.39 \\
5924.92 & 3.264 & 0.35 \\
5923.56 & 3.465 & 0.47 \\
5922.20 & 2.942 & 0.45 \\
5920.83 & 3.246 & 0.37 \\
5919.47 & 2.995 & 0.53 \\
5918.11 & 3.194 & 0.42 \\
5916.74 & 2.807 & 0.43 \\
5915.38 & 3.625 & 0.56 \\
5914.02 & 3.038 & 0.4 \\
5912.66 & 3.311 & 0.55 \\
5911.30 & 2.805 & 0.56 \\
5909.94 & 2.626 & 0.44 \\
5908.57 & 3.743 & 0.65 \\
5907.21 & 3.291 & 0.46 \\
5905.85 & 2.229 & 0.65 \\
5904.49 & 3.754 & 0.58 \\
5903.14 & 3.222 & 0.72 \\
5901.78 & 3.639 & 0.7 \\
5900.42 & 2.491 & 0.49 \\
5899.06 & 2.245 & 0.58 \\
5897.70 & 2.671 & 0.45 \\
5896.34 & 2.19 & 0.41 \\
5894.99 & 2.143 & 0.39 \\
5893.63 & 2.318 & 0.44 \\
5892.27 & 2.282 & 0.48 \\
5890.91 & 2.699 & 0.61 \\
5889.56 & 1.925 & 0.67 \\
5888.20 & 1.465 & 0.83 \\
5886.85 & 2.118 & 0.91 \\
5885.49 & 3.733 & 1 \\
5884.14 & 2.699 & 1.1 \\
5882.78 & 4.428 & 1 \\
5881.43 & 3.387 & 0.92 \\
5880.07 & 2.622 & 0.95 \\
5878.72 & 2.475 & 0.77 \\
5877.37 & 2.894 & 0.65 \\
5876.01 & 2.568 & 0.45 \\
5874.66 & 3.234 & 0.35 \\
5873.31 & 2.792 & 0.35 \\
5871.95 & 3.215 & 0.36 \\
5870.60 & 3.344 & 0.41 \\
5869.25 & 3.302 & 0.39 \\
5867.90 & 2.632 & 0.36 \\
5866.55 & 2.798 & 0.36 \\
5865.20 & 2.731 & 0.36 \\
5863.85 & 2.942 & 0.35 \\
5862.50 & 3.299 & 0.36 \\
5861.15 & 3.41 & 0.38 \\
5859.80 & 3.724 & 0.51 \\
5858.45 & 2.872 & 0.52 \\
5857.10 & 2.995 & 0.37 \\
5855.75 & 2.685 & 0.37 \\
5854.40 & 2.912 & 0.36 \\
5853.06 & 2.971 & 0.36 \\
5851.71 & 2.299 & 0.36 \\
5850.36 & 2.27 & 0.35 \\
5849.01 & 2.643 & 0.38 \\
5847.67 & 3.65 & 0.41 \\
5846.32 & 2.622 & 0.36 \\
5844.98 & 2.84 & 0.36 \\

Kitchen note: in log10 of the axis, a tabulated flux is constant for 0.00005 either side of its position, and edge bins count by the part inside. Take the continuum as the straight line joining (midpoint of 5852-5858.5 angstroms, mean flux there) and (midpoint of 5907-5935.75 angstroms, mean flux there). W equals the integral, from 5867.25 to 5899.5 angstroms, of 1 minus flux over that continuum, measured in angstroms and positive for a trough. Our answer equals 2.4 angstroms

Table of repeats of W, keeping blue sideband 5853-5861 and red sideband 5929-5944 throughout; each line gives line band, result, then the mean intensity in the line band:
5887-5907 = 2.81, 2.53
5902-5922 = -1.66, 3.14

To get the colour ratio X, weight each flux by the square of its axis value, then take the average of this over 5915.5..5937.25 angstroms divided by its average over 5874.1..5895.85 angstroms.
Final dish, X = 1.15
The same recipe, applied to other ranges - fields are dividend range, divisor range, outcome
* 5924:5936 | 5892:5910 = 1.08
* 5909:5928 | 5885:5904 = 1.23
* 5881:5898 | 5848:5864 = 0.90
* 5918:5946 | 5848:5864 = 1.04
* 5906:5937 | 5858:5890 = 1.06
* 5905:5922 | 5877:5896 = 1.17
